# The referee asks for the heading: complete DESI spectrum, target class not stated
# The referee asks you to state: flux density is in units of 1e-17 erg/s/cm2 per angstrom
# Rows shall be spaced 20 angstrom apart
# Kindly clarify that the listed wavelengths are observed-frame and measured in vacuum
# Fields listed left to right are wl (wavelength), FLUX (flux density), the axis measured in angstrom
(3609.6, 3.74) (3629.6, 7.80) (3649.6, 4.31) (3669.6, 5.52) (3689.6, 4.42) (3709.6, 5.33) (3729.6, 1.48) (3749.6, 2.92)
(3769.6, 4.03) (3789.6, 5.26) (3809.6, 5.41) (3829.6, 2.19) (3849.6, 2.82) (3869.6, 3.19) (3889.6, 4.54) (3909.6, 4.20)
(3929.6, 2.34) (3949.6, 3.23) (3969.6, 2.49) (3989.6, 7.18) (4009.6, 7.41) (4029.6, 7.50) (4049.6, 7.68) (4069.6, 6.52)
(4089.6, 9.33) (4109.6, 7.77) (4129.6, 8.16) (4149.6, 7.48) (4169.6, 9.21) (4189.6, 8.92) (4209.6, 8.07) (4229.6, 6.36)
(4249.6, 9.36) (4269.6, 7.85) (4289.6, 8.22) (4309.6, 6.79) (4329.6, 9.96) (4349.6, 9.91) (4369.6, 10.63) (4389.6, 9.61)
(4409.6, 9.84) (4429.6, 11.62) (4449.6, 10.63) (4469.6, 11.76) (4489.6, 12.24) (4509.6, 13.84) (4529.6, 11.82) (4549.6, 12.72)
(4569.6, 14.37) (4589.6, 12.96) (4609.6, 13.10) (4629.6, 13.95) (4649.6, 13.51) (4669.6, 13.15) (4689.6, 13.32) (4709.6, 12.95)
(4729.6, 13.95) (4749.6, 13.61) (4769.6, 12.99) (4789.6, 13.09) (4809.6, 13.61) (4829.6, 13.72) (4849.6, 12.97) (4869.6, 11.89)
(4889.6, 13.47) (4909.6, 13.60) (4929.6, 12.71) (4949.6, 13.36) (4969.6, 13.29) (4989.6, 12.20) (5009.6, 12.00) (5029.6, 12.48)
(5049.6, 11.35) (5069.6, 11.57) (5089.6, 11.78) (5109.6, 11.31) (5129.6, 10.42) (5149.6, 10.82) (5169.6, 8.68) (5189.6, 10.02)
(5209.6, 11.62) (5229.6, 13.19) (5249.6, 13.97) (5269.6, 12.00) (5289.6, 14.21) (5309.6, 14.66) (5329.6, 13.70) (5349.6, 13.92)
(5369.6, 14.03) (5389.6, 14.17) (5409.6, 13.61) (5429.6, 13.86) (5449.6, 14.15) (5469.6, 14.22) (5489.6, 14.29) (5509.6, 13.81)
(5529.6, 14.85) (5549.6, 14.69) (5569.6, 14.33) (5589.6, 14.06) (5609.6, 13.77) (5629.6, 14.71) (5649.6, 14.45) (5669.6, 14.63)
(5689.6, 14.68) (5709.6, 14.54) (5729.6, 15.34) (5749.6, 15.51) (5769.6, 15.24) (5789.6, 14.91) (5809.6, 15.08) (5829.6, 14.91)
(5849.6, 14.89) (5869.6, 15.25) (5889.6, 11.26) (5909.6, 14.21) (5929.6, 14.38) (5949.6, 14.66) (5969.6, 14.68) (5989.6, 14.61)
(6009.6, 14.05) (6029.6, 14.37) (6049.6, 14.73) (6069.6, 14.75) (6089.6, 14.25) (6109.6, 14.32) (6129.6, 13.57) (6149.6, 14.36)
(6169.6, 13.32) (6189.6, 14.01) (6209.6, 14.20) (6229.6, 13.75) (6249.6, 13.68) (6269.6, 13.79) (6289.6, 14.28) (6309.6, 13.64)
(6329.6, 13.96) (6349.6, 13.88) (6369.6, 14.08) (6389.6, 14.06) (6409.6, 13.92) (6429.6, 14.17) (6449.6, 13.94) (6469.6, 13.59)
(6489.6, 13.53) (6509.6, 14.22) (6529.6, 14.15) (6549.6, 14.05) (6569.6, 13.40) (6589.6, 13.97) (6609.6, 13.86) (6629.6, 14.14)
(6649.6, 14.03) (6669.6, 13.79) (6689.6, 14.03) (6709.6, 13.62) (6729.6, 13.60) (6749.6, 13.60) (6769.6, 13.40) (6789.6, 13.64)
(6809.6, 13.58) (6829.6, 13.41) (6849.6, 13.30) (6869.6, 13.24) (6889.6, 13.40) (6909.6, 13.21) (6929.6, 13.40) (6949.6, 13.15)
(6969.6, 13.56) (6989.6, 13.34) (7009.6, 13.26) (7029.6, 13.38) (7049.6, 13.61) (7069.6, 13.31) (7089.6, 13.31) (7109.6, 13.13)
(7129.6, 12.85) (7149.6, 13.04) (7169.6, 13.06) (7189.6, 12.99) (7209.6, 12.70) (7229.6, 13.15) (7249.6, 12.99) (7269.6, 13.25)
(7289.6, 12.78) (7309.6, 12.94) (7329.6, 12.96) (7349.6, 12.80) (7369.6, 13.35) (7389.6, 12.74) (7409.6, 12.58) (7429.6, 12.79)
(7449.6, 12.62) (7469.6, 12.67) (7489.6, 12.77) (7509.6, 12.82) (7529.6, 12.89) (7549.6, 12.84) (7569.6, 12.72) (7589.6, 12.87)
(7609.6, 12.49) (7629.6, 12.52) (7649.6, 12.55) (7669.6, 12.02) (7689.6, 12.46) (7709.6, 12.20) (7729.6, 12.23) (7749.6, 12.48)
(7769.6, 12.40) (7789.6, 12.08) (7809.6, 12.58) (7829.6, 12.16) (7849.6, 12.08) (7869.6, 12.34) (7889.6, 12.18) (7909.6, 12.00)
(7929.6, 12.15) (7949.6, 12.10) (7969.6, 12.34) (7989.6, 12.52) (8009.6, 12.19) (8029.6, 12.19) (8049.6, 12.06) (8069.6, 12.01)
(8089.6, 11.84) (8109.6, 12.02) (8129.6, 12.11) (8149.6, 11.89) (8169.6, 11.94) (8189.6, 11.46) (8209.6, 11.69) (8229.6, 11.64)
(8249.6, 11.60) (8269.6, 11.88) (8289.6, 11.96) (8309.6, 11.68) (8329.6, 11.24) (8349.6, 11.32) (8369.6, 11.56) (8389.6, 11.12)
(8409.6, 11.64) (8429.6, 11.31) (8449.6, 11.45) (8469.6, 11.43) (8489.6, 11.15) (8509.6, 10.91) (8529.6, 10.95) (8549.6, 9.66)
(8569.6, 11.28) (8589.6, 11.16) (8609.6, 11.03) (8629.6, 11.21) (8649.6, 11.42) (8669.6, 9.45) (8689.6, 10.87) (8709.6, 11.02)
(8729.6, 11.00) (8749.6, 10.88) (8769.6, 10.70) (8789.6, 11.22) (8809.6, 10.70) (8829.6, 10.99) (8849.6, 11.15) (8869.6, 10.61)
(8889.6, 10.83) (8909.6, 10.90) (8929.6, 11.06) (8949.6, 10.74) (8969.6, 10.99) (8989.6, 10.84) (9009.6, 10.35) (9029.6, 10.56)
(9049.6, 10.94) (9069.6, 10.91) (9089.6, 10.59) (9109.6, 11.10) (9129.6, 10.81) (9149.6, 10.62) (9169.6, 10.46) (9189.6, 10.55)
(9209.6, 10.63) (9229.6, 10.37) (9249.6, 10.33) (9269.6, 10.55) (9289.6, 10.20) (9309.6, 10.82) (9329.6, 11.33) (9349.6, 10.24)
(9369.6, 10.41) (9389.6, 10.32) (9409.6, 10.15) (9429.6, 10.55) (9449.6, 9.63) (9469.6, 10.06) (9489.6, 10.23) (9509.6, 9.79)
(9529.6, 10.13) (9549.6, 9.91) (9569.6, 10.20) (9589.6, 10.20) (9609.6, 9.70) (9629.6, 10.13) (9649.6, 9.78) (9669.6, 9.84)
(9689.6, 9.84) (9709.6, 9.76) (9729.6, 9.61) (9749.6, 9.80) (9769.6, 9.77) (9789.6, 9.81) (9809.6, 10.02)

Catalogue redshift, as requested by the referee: 0.000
